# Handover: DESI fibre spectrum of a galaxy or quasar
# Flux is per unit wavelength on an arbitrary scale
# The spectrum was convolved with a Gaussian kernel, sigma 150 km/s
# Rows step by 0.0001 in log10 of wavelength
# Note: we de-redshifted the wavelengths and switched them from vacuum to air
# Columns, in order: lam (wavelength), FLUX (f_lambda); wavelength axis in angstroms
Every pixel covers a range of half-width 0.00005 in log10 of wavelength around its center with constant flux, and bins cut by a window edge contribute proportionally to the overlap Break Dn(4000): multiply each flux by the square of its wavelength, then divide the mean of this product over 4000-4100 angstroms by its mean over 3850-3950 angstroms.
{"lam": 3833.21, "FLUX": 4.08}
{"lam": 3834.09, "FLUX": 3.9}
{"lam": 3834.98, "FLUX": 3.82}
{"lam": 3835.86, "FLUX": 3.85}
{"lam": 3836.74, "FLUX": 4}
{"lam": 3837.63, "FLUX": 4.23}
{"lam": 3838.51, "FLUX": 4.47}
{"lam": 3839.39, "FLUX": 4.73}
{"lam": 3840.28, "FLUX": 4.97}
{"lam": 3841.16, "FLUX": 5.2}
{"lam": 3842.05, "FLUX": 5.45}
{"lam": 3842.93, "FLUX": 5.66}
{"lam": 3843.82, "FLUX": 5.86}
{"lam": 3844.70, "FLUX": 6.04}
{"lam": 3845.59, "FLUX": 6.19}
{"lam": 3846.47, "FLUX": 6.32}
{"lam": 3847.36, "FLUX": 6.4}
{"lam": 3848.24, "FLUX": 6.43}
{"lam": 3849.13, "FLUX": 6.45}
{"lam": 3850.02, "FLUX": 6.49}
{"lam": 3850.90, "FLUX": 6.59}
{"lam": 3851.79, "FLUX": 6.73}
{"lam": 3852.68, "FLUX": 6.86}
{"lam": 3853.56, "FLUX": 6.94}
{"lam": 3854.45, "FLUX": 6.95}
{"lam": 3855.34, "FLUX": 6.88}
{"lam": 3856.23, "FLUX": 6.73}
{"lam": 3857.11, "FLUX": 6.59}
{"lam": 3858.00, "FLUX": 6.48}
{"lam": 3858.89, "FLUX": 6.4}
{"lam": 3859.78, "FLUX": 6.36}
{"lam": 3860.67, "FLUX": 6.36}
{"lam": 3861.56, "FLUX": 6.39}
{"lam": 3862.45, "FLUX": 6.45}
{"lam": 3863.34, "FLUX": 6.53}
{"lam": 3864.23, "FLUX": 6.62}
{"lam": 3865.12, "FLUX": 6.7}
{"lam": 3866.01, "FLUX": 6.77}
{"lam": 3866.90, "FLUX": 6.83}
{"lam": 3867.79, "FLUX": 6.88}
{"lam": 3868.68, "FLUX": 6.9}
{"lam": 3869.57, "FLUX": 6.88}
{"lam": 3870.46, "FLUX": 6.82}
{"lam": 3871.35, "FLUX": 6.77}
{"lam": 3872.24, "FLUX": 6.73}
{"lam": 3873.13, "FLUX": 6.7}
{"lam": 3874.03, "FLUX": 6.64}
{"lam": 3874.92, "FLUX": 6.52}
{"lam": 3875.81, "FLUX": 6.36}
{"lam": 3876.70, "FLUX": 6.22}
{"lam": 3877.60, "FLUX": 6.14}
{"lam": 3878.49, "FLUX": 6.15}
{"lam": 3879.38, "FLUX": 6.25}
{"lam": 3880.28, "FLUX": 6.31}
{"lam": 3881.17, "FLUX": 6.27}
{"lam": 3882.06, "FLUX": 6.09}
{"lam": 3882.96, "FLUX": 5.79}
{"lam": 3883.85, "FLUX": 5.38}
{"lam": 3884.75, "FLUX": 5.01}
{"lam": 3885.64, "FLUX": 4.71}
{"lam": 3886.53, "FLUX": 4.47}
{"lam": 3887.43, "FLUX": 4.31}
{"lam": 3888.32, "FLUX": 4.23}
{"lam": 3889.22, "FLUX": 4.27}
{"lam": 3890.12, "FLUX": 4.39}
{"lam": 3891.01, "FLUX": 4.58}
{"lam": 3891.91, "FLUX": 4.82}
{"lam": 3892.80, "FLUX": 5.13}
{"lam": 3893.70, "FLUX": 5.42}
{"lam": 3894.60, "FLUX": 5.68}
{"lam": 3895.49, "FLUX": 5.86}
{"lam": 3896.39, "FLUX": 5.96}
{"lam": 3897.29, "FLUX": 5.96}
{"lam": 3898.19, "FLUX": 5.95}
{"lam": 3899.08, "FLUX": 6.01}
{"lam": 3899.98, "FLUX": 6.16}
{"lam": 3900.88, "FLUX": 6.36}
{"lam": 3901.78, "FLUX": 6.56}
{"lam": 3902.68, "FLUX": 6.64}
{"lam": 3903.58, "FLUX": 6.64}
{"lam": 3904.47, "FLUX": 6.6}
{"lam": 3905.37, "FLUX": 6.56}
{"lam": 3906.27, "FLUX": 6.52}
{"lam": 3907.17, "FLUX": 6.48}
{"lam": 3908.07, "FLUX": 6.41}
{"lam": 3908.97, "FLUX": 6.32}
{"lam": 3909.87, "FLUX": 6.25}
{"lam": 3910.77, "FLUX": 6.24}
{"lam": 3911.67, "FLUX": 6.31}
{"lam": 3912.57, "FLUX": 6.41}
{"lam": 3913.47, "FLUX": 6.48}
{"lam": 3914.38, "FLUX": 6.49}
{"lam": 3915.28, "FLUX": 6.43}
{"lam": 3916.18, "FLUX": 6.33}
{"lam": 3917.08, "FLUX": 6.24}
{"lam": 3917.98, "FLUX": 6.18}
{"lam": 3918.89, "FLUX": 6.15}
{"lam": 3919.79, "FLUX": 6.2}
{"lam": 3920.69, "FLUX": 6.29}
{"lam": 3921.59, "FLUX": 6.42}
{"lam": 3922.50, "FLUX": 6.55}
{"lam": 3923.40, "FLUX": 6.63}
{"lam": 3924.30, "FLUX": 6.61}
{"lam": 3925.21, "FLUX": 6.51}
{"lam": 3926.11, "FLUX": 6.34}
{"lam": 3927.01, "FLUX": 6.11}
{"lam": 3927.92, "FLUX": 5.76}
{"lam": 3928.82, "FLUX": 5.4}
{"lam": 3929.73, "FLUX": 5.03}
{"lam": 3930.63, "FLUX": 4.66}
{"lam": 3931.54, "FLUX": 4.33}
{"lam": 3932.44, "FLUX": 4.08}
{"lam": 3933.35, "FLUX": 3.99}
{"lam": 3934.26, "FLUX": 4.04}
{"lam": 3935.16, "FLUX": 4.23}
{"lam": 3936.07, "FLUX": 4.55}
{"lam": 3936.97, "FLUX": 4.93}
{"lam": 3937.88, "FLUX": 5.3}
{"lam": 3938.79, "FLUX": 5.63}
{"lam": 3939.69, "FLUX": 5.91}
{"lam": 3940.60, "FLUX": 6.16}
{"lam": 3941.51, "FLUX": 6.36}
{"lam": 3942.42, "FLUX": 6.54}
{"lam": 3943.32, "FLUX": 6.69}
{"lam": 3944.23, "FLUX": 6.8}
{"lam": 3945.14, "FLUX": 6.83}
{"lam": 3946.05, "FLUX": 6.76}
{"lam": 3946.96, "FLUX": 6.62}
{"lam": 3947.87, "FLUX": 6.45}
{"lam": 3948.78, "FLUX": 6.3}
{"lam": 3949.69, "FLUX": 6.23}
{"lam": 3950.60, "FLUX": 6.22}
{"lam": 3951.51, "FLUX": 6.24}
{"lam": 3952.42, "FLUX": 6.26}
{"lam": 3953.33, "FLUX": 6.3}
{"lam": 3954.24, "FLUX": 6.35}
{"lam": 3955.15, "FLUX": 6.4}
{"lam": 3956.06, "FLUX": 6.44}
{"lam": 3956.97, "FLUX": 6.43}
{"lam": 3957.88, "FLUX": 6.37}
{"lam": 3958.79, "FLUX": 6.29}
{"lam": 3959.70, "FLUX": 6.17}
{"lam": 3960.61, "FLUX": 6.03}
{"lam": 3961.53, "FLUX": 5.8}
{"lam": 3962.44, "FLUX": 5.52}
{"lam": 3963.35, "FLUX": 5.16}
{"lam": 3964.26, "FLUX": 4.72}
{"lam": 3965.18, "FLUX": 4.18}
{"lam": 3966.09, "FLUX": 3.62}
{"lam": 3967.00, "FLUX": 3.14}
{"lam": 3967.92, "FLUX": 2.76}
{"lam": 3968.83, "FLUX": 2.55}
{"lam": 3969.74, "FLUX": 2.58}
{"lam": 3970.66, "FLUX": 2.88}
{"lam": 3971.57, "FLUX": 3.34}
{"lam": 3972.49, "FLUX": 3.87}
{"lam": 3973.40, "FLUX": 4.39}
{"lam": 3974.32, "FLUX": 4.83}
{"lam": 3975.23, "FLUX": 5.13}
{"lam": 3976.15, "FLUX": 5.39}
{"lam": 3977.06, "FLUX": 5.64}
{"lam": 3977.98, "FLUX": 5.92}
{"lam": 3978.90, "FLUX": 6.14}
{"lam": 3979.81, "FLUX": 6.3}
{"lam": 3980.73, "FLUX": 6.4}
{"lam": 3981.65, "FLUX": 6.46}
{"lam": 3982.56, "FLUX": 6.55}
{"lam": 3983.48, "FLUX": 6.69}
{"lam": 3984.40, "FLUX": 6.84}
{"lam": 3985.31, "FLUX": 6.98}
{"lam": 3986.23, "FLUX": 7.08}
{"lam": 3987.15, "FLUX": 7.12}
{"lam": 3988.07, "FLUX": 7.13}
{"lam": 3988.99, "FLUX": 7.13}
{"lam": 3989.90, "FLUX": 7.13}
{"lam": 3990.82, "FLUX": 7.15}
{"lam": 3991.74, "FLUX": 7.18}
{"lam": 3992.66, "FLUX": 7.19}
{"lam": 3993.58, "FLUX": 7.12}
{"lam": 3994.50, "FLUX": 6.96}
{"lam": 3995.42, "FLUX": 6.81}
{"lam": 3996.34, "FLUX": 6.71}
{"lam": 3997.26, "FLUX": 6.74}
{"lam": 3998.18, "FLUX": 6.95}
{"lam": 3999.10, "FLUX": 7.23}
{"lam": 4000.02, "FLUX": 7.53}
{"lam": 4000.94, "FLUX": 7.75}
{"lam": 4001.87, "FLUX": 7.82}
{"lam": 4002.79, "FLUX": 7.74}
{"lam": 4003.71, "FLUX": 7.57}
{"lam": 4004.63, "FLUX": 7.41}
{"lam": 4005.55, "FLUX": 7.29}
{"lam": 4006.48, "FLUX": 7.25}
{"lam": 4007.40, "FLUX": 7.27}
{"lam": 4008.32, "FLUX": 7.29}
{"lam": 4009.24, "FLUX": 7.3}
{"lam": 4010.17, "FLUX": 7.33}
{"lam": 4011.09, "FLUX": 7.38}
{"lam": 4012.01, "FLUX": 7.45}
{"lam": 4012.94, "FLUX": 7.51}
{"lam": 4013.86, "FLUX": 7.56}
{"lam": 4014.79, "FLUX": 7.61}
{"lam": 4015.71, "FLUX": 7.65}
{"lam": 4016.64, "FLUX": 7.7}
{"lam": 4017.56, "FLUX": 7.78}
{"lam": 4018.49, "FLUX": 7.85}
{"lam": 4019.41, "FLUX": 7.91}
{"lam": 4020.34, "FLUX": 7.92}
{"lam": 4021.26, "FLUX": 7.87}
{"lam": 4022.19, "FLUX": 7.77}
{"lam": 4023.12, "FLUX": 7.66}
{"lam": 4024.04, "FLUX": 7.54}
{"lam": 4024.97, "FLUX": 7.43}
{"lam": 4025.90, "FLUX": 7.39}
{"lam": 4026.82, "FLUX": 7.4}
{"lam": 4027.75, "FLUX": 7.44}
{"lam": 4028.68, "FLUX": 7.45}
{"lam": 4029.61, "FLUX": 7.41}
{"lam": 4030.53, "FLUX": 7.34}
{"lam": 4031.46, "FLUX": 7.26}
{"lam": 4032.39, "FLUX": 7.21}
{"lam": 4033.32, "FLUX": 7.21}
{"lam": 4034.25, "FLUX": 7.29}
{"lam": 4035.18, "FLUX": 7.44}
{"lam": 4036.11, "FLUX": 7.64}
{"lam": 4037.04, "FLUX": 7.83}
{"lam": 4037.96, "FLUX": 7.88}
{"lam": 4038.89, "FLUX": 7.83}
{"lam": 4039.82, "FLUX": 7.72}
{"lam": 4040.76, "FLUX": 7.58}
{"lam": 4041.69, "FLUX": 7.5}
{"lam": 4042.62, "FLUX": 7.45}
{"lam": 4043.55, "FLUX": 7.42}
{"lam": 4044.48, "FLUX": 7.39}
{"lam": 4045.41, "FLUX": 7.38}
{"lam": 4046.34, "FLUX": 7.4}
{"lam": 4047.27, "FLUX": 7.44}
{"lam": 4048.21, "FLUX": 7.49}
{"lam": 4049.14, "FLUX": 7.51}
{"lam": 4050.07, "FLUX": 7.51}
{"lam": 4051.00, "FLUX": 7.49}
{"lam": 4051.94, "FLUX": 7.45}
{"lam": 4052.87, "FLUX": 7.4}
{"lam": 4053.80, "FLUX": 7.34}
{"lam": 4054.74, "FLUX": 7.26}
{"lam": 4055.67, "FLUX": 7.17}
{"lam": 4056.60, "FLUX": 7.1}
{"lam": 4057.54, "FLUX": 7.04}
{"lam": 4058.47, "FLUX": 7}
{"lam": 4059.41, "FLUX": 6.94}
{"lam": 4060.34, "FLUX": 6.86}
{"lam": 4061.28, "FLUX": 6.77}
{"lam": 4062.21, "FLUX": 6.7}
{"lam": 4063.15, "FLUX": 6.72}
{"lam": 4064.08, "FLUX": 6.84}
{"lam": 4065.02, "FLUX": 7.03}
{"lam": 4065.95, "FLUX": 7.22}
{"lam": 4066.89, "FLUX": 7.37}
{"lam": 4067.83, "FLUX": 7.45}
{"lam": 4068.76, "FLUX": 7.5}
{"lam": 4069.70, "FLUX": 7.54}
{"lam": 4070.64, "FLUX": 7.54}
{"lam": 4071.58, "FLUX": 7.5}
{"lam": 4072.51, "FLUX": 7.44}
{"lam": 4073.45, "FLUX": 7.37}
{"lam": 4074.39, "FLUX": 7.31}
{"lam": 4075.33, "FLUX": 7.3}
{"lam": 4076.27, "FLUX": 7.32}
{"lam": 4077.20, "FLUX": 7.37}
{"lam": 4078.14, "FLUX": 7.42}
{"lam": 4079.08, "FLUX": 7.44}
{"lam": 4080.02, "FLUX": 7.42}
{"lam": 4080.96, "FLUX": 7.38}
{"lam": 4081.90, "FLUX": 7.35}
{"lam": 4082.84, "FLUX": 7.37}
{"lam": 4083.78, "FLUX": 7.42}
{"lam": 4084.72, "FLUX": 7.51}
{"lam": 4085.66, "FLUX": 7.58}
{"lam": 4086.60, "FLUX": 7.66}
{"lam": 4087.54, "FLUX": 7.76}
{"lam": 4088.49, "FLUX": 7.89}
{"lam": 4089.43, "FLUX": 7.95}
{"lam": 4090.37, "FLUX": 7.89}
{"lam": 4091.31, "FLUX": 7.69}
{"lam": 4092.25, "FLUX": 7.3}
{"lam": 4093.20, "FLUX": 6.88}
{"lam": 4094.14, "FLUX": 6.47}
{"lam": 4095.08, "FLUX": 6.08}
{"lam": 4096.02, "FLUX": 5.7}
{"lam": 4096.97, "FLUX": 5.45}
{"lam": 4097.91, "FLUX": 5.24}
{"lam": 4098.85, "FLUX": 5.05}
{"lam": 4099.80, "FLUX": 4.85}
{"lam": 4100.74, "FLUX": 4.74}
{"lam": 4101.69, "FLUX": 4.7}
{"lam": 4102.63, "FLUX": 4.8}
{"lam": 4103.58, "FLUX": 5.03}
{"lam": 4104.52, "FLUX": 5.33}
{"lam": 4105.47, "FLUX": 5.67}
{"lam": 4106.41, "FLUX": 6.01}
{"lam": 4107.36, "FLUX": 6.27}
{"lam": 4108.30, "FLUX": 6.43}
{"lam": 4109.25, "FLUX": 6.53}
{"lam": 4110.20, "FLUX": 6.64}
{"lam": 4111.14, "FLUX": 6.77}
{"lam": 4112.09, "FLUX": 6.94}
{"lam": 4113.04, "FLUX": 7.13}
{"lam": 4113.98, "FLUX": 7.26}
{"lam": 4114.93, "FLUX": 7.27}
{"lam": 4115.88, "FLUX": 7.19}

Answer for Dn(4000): 1.3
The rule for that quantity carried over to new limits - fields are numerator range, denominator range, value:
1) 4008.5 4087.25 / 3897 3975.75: 1.38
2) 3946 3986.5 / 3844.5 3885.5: 0.90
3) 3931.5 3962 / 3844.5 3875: 0.93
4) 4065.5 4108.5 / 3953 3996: 1.25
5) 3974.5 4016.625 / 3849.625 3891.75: 1.21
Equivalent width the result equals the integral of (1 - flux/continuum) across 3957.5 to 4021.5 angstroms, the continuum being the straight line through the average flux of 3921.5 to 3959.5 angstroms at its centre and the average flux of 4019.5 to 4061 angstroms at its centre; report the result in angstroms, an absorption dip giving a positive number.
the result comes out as 3.1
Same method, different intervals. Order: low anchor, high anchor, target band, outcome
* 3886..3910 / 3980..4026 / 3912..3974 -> 7.79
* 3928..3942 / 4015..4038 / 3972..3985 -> 0.98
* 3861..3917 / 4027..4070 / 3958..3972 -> 4.83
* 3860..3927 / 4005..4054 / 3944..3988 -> 7.94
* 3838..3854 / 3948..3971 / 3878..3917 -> -1.35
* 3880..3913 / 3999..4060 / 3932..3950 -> 1.77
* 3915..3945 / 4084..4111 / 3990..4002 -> -2.34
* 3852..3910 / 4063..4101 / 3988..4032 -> -4.46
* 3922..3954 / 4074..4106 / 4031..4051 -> -3.49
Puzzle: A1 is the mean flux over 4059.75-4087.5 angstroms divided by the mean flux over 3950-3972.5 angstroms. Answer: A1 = 1.4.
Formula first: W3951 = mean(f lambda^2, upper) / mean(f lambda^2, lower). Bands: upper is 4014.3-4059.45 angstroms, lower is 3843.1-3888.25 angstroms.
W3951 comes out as 1.29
